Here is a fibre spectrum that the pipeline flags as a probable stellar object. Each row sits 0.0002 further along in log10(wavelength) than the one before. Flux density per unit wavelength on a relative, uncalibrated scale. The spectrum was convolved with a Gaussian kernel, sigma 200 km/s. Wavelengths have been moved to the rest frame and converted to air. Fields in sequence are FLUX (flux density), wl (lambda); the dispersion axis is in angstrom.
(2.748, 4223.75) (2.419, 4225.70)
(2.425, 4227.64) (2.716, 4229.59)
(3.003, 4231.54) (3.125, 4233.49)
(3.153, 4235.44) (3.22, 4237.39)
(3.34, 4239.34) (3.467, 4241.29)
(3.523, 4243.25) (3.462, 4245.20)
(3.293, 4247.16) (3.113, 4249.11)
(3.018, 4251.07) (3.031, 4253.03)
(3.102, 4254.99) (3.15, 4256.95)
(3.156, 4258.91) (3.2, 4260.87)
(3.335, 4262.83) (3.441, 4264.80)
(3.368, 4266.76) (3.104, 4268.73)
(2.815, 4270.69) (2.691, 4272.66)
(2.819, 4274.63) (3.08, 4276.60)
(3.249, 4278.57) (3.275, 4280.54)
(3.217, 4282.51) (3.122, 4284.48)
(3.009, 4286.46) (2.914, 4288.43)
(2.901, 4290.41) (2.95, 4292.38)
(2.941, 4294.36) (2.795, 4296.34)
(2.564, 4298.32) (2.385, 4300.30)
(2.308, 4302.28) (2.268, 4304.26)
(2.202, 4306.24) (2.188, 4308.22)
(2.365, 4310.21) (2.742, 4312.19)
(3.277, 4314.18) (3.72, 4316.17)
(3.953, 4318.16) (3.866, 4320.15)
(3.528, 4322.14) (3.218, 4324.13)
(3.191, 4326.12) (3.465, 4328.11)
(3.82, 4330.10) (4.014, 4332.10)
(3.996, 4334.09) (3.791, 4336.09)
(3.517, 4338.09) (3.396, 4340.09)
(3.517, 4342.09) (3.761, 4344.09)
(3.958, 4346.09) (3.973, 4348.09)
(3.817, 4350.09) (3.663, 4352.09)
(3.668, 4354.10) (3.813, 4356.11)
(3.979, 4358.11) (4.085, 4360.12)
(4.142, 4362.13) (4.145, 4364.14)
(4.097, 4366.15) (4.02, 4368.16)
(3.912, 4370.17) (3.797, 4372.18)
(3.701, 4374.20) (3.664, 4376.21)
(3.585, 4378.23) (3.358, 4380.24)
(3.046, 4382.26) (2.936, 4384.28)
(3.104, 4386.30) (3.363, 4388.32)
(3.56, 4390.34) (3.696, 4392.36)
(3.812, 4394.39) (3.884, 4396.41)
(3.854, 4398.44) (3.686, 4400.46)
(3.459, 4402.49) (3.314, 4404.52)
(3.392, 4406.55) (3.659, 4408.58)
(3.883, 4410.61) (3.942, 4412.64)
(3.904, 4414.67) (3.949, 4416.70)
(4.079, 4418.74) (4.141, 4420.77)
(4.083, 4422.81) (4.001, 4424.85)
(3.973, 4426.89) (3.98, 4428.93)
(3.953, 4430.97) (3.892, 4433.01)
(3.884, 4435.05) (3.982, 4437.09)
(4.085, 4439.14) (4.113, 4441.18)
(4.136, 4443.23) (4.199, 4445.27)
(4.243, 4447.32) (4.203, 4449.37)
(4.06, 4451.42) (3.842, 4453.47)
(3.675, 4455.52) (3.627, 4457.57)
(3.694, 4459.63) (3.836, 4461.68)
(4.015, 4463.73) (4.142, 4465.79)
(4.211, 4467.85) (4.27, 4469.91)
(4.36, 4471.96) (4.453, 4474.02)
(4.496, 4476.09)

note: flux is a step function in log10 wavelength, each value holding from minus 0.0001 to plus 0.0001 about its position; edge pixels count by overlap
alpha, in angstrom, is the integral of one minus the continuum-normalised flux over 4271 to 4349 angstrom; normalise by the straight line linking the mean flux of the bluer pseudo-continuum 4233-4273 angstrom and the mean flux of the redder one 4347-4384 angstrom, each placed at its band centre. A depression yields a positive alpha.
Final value 7.4 angstrom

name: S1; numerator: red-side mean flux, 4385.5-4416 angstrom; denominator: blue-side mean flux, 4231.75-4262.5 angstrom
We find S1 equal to 1.1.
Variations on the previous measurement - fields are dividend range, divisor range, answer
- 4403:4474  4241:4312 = 1.34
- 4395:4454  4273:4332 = 1.30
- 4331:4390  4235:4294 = 1.18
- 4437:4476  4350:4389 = 1.10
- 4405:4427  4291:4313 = 1.54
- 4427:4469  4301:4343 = 1.23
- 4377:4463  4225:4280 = 1.22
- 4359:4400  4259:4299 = 1.21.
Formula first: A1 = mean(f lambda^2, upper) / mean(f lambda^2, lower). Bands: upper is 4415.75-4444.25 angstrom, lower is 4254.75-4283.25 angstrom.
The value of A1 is 1.38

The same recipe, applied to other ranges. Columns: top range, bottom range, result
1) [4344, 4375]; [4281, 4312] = 1.50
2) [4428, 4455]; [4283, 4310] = 1.62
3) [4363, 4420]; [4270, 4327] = 1.30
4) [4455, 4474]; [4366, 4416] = 1.15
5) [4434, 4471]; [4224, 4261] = 1.43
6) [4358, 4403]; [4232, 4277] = 1.23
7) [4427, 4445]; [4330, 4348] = 1.12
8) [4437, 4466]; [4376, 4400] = 1.18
